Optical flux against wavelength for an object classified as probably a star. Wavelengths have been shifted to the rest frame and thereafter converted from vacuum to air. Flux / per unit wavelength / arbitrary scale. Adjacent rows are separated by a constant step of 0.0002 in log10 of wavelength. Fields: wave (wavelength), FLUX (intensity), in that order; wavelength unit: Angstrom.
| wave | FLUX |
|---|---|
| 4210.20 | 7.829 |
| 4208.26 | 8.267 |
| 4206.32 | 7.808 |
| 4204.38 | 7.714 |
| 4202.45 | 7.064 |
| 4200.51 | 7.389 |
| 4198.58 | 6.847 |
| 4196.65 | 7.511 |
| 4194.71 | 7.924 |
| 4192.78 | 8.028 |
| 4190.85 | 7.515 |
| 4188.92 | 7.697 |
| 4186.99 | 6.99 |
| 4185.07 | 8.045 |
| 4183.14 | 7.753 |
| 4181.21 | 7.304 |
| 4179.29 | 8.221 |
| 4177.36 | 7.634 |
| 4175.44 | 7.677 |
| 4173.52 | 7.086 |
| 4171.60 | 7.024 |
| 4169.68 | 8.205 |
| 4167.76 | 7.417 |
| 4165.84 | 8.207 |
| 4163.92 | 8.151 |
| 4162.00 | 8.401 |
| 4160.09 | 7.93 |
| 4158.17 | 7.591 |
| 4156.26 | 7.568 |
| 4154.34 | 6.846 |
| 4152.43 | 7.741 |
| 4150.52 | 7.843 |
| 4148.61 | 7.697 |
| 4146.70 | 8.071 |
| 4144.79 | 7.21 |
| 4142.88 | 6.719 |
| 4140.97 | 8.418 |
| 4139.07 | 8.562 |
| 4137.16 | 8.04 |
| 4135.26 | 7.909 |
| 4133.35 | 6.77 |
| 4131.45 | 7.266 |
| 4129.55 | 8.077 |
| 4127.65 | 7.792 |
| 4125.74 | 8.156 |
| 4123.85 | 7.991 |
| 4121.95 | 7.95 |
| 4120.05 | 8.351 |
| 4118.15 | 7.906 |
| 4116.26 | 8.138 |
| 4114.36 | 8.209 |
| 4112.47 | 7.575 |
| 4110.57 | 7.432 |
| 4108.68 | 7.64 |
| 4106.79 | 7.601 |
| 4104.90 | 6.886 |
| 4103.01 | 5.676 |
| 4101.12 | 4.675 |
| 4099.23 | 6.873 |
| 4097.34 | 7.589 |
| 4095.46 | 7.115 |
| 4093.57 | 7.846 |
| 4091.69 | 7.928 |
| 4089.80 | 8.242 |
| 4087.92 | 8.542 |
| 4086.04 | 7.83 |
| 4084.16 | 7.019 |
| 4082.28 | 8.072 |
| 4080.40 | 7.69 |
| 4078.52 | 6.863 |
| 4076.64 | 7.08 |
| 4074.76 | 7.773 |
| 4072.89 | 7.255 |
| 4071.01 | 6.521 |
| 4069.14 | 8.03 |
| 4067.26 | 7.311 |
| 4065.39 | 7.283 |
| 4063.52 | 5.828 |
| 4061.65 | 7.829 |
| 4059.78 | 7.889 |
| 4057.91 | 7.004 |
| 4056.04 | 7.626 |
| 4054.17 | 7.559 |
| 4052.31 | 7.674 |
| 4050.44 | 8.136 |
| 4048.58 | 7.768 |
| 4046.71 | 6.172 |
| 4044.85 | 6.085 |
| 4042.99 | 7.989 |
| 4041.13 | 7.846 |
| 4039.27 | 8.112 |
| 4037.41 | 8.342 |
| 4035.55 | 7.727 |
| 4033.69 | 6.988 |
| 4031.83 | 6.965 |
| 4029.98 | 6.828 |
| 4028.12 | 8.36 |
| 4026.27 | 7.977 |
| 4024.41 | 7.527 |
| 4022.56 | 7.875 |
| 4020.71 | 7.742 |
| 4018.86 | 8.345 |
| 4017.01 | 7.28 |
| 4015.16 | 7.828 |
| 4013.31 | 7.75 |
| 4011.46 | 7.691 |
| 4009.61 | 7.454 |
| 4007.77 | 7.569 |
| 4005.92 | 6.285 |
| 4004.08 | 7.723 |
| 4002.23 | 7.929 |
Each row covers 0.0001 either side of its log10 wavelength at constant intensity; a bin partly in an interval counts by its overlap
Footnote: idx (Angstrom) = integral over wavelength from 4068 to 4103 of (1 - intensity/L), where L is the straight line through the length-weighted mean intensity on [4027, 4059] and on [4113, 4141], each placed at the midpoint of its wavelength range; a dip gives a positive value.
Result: 1.7 Angstrom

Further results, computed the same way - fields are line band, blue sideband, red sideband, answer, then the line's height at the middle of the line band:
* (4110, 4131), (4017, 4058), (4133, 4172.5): -0.7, 7.7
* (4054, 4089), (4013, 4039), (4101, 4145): 1.0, 7.65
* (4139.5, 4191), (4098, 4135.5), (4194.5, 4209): -1.3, 7.49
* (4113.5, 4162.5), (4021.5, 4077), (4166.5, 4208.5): -1.7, 7.54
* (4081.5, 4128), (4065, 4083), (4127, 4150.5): -0.1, 7.54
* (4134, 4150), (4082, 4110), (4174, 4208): -0.8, 7.44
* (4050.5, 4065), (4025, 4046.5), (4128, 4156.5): 0.3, 7.55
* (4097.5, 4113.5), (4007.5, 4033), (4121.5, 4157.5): 1.8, 7.7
